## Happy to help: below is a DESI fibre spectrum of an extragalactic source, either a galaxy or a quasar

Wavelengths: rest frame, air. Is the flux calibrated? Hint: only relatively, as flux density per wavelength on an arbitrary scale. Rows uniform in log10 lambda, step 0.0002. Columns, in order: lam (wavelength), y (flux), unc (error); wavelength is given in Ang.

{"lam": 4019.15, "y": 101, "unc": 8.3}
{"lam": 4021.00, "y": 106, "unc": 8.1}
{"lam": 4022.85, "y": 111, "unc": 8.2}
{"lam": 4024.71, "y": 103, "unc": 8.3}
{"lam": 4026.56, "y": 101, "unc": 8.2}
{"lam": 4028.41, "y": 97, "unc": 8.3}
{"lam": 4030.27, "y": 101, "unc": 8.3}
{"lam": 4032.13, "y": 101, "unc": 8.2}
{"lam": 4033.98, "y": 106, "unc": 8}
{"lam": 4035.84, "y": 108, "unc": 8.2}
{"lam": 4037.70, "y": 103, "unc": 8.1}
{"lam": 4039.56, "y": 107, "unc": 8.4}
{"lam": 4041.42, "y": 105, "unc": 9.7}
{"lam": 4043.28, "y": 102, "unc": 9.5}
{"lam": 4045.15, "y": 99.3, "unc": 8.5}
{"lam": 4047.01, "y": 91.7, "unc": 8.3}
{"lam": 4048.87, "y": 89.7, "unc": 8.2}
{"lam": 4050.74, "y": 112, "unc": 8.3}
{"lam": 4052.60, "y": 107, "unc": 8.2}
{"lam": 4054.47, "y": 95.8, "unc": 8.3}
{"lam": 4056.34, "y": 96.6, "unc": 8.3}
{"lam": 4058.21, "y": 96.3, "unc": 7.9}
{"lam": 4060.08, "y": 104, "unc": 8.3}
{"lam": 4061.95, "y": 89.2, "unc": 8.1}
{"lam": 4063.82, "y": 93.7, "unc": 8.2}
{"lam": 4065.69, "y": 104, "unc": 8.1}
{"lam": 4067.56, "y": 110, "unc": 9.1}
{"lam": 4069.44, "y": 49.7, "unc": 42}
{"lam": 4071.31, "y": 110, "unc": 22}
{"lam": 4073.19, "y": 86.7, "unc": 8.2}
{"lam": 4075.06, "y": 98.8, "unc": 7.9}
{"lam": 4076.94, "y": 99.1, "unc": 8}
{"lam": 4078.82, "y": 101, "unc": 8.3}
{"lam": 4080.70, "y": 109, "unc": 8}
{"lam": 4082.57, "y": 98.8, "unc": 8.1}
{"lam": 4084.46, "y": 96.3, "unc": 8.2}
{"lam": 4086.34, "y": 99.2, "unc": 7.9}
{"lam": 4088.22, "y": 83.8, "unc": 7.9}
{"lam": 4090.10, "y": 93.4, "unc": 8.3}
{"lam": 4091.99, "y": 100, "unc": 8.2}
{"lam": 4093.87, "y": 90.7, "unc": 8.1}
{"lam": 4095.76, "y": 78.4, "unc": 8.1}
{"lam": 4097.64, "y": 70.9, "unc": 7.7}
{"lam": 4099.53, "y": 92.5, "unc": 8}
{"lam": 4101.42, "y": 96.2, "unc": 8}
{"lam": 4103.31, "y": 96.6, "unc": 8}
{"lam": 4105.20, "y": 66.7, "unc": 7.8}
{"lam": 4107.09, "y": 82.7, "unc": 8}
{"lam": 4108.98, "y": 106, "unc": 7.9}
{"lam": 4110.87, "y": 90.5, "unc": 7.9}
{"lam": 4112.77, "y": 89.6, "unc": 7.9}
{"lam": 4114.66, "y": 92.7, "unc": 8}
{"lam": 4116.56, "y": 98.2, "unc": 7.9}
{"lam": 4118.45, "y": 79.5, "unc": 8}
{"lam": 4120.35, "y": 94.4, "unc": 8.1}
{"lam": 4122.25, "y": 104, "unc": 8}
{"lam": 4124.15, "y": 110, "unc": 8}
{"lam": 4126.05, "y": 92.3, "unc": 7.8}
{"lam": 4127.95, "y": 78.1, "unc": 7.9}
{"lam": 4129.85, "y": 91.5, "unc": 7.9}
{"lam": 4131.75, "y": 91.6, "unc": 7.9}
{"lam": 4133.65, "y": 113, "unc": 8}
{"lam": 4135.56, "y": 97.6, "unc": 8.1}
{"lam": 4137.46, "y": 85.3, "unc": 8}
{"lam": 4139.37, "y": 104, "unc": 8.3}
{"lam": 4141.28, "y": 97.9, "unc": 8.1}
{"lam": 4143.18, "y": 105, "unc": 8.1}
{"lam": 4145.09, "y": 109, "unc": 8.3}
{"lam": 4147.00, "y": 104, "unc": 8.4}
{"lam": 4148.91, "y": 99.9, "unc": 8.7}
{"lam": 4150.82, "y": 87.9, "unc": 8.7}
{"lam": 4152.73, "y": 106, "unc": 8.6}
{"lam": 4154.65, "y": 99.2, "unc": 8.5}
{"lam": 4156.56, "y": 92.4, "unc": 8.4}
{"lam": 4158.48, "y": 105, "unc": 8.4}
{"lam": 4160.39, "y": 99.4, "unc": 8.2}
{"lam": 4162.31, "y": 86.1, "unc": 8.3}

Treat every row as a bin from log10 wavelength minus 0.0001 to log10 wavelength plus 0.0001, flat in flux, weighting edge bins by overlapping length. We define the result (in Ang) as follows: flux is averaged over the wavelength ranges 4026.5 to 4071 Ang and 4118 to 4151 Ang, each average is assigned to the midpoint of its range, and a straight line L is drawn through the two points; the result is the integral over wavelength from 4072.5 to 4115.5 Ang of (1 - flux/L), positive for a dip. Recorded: 2.6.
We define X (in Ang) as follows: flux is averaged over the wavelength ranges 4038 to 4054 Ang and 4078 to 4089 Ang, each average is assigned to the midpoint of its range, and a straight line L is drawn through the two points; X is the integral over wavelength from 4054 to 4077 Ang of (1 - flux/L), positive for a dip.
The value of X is 1.2 Ang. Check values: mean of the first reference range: 102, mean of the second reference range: 98.2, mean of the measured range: 94.7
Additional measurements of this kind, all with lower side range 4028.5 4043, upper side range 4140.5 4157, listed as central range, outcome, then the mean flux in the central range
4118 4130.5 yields 0.96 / 93.4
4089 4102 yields 1.71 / 88.6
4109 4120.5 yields 1.10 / 91.8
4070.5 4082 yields 0.23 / 101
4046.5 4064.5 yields 0.96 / 97.8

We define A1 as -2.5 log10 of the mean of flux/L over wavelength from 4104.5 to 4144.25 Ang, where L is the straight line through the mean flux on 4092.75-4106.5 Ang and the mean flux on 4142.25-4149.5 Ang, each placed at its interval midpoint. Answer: 0.02 mag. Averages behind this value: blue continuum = 84.7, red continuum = 105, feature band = 94.1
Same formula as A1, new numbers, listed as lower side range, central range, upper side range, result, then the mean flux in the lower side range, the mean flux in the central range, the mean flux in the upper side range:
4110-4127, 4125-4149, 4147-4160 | -0.01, 94.6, 97.6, 98.9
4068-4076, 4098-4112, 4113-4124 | 0.04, 87.8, 89.3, 94.7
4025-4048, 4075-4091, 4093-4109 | -0.09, 102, 97.7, 85.6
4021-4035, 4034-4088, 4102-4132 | 0.00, 103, 98.6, 91.6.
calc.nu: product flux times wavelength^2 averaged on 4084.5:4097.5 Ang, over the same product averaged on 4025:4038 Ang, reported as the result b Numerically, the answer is 0.91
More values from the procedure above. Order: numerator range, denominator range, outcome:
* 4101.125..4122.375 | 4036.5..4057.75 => 0.93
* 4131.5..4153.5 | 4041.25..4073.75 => 1.08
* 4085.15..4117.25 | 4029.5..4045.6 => 0.89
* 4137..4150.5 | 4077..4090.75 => 1.06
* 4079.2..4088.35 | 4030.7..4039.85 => 0.97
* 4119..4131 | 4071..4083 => 0.97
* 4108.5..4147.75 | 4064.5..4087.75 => 1.03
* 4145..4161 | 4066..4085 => 1.08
